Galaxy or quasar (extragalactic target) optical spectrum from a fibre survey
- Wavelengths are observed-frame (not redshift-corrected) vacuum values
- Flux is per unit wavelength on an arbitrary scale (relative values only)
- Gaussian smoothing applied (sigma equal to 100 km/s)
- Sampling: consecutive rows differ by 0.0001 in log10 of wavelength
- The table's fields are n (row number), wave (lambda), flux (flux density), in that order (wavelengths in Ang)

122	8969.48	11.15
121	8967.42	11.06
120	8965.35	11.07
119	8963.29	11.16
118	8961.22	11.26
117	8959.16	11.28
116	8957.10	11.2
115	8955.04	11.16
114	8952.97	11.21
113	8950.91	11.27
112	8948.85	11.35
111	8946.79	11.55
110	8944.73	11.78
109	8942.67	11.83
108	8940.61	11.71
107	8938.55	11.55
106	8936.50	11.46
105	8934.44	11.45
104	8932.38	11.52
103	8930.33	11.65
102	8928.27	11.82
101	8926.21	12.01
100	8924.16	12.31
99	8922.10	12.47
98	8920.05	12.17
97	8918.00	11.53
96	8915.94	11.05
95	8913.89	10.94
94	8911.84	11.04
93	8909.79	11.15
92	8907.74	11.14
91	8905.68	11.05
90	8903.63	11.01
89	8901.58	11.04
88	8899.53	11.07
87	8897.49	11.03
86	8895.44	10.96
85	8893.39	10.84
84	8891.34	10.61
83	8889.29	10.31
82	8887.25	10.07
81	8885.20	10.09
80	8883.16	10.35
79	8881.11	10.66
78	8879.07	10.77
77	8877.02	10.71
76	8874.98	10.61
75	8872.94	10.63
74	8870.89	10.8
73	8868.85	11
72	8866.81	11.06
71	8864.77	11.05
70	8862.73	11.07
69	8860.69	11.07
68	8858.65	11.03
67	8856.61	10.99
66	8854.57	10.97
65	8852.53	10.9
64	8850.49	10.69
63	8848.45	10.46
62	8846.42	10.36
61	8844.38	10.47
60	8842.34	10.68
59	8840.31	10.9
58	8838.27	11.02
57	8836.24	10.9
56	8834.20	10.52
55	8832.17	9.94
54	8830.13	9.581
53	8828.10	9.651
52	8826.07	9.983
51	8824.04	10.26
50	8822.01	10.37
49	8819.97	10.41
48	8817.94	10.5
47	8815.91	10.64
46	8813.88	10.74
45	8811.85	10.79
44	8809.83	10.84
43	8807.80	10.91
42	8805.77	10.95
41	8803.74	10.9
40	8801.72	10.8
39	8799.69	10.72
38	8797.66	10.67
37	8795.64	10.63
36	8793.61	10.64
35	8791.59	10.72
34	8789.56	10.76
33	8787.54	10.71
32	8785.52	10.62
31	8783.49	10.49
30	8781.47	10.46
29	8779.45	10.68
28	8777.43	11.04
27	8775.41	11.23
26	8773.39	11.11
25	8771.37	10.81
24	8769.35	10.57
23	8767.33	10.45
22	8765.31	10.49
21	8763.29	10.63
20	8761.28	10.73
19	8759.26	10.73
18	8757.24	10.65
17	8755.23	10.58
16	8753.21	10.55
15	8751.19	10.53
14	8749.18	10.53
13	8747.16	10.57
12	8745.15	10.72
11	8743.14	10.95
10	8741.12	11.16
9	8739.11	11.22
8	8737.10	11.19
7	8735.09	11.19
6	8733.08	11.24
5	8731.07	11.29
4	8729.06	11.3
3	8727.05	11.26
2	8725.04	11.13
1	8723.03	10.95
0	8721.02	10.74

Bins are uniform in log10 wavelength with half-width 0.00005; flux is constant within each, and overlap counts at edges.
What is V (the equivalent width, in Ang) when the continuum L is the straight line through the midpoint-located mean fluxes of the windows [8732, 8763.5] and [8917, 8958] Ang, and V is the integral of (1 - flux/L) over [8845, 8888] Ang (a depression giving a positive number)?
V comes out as 2.3 Ang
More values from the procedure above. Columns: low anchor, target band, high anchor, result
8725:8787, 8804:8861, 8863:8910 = 1.1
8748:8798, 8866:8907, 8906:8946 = 2.3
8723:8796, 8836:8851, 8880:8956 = 0.5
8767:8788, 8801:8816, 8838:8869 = -0.1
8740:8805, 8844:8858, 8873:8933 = 0.3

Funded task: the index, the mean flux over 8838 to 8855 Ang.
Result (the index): 10.7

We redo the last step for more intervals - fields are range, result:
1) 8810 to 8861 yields 10.6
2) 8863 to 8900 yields 10.7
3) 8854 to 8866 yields 11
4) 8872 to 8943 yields 11.2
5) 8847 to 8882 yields 10.8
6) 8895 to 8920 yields 11.1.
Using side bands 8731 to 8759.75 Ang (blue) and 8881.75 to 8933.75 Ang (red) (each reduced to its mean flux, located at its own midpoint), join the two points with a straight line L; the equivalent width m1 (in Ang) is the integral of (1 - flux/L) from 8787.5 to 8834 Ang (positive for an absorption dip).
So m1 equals 2.0 Ang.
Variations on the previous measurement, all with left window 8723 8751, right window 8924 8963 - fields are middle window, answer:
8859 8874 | 0.5 Ang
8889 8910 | 0.9 Ang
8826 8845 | 1.5 Ang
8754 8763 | 0.3 Ang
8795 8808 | 0.5 Ang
